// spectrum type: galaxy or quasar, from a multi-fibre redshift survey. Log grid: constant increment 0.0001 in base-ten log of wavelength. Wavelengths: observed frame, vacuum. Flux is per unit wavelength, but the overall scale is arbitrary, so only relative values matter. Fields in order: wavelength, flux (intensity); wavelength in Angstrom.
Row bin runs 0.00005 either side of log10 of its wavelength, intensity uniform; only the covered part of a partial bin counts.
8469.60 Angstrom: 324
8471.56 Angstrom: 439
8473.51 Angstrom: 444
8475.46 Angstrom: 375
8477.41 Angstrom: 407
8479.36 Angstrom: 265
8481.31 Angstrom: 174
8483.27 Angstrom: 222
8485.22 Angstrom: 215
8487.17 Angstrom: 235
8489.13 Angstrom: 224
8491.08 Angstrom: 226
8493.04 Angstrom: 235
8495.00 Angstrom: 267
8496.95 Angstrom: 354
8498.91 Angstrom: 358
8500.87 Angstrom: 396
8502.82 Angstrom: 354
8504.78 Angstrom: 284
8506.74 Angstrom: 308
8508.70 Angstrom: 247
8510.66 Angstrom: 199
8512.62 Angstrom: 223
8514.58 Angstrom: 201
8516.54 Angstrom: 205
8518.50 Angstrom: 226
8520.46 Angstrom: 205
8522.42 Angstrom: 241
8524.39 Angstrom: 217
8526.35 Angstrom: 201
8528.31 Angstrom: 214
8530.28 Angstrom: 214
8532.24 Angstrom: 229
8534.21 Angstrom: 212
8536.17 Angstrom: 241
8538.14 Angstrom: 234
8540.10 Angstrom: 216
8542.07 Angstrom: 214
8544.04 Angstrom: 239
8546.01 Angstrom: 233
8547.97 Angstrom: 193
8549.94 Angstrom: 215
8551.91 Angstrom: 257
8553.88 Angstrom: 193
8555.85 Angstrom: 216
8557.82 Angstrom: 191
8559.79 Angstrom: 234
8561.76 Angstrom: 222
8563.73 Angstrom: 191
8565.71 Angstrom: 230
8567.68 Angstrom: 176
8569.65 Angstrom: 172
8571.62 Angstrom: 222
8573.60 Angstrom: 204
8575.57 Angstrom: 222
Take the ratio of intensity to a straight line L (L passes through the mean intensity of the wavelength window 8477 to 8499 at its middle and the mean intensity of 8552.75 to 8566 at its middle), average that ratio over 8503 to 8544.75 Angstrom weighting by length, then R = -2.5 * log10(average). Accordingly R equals 0.02 mag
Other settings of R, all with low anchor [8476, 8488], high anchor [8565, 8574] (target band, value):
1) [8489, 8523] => -0.098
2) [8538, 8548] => -0.029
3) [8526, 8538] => 0.020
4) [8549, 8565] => -0.036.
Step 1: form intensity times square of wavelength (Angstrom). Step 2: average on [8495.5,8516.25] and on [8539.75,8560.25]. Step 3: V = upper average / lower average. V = 0.76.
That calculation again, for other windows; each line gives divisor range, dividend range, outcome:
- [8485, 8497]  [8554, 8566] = 0.88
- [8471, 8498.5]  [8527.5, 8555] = 0.77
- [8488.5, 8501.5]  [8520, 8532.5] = 0.75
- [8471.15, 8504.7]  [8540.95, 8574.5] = 0.71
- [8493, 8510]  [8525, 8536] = 0.69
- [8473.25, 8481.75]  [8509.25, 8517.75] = 0.63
